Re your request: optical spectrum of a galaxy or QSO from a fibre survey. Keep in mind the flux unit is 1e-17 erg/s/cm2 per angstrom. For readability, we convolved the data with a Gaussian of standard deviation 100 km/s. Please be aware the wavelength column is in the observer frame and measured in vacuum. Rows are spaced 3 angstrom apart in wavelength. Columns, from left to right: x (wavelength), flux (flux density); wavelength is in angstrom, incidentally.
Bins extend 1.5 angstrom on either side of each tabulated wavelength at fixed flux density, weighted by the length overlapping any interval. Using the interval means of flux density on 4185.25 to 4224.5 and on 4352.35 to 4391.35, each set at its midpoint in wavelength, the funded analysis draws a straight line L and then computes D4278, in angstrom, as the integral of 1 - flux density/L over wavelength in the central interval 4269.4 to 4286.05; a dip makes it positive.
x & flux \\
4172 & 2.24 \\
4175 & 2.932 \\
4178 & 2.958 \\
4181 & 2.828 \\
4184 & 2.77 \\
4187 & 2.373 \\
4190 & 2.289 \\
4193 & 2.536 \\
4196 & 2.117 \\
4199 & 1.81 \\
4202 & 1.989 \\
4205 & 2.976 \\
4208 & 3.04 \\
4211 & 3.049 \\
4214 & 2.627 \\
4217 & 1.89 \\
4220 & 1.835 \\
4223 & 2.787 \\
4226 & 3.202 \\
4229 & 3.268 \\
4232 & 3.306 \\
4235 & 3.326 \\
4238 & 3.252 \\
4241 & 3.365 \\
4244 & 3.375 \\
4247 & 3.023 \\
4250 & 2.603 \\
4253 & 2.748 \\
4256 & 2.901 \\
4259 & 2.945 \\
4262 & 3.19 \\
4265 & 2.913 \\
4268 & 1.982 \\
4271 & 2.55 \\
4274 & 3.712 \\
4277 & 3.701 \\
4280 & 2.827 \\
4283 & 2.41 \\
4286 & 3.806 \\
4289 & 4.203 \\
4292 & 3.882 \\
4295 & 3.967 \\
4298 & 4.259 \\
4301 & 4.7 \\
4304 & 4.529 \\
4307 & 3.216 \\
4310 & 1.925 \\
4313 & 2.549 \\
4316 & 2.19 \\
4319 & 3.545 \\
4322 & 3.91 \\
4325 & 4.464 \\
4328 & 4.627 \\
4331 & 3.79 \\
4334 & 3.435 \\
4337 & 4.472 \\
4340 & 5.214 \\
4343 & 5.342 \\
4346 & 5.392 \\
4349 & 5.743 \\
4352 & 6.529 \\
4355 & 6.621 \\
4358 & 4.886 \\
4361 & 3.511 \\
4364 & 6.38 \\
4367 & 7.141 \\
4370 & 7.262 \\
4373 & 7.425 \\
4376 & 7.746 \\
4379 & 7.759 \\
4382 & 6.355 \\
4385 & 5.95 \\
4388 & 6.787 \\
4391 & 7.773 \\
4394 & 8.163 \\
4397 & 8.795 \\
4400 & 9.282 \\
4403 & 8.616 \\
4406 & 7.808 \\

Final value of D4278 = 4.4 angstrom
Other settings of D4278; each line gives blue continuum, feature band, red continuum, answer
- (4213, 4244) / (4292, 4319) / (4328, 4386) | 6.8 angstrom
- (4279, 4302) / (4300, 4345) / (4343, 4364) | 7.7 angstrom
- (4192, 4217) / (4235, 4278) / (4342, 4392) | 7.9 angstrom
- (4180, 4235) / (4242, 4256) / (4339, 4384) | 2.5 angstrom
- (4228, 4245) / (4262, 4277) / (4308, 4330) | 1.8 angstrom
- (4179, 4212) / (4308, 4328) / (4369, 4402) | 9.0 angstrom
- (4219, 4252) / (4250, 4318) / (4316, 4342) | 6.9 angstrom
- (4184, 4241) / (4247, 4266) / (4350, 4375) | 4.2 angstrom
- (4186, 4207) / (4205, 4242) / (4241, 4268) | -4.3 angstrom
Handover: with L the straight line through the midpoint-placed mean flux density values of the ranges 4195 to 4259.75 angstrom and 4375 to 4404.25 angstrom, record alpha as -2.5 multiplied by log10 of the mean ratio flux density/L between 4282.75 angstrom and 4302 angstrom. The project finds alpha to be 0.20 mag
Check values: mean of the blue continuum 2.8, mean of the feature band 3.96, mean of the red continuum 7.71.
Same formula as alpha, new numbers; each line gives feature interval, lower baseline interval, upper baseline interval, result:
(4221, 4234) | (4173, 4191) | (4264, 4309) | -0.02 mag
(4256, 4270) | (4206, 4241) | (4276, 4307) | 0.23 mag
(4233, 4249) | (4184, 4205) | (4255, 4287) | -0.20 mag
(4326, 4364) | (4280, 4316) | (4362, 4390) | 0.11 mag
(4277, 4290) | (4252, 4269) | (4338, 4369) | 0.06 mag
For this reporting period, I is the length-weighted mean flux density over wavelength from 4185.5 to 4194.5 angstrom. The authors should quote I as 2.4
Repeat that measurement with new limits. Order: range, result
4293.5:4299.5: 4.11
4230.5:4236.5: 3.32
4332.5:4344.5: 4.62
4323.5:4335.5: 4.08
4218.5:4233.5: 2.88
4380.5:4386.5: 6.15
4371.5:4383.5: 7.32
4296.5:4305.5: 4.5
